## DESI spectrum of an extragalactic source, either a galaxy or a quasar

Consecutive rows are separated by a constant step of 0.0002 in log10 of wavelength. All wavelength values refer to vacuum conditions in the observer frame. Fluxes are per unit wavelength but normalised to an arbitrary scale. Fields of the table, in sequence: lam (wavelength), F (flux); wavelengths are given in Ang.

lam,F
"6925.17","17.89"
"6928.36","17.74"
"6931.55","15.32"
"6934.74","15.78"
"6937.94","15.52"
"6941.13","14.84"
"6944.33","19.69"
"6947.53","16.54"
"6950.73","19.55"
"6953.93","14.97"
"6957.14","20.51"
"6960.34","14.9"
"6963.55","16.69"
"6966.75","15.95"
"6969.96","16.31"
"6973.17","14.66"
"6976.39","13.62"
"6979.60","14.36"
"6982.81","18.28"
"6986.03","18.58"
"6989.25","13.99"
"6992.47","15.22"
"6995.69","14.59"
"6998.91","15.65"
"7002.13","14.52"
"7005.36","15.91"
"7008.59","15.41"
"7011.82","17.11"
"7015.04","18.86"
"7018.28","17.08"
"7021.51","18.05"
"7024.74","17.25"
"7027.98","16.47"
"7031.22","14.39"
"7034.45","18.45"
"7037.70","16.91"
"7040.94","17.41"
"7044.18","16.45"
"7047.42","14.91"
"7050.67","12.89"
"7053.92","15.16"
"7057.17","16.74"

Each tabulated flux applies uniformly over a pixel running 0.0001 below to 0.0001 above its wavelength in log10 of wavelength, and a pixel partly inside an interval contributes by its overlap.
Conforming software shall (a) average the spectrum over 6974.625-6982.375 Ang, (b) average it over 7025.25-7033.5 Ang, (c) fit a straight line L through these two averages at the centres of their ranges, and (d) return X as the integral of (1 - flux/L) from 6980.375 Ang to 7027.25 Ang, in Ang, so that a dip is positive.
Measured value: -3.5 Ang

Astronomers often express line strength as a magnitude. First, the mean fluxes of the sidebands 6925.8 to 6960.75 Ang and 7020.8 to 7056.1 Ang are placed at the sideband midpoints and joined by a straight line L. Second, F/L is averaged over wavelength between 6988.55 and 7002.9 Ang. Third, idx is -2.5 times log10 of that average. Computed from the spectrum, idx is 0.11 mag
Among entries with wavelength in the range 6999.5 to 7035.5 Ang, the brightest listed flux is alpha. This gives 18.86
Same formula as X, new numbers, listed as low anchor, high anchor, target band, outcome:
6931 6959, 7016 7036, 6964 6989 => 1.6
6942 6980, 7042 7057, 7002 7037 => -2.7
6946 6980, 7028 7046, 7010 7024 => -1.0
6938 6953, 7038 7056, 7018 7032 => -0.7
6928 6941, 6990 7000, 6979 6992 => -1.0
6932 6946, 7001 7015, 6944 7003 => 0.2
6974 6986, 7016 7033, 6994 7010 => 1.0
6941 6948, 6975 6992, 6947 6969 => -0.1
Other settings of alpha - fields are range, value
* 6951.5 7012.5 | 20.51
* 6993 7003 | 15.65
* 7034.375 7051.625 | 18.45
